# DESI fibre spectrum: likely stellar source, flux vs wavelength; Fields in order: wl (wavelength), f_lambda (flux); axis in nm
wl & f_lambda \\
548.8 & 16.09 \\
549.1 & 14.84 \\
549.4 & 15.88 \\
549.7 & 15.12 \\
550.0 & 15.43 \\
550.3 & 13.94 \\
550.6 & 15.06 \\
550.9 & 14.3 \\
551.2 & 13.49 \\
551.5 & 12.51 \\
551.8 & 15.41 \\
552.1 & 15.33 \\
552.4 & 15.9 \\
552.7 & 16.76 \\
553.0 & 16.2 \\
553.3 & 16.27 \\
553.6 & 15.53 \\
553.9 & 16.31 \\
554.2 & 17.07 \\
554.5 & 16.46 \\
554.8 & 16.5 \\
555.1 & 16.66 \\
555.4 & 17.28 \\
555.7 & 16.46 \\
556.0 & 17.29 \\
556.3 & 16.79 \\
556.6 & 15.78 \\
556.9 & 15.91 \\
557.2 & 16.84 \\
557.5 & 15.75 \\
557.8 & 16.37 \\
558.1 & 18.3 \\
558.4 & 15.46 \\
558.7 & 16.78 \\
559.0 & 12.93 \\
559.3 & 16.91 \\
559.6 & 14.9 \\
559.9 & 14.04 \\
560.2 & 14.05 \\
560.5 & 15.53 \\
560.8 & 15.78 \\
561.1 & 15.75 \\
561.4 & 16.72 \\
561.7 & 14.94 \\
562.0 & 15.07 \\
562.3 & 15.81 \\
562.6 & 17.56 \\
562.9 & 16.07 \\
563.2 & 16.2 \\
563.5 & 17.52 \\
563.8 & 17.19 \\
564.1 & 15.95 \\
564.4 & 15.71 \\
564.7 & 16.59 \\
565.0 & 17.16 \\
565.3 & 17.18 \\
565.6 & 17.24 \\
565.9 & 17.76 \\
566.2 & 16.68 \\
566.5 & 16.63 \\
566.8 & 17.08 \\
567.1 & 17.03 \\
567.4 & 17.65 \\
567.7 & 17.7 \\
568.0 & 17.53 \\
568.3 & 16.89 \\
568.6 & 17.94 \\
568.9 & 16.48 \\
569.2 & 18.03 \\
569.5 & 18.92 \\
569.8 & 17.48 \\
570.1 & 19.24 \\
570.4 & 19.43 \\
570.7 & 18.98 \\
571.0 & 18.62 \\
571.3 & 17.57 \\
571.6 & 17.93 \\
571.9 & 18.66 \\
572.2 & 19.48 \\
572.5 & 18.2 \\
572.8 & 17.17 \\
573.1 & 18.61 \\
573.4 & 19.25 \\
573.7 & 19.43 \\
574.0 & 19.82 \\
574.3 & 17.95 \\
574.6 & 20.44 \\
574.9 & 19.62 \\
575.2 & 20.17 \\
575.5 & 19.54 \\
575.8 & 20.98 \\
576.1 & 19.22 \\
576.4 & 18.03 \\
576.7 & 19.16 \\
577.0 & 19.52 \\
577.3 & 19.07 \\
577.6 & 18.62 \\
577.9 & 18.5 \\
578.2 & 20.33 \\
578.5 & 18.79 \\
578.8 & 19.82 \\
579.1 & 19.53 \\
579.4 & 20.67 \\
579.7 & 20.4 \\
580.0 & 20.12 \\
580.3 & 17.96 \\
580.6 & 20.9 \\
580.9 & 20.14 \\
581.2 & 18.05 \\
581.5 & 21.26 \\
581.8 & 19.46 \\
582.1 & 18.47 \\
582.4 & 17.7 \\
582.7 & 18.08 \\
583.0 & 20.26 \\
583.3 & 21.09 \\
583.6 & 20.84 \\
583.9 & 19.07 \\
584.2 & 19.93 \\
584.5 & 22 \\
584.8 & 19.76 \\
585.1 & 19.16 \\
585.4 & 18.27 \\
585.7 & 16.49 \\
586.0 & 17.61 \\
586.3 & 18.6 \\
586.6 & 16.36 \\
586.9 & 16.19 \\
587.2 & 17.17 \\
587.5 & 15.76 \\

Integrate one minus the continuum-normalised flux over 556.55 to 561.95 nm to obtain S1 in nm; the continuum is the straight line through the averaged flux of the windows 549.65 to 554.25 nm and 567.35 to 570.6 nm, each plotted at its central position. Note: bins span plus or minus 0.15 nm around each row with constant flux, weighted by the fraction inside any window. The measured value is 0.234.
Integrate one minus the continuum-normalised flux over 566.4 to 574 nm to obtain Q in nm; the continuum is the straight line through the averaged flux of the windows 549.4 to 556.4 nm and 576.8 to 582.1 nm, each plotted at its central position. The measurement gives 0.05 nm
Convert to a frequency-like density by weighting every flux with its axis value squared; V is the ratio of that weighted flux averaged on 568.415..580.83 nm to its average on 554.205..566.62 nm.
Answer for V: 1.23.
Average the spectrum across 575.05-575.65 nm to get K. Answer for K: 19.9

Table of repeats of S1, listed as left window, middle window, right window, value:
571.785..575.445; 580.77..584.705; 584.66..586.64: -0.29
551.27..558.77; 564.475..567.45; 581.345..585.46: 0.09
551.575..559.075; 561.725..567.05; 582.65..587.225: 0.13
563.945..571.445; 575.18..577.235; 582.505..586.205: -0.11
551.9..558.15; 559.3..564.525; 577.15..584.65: 0.44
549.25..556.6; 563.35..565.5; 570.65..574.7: 0.09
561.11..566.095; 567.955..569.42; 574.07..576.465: 0.03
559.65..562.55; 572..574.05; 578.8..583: -0.11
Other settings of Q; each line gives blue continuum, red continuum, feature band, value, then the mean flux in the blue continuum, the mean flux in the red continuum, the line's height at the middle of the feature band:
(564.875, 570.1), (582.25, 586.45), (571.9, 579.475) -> -0.40 nm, 17.4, 19.2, 18.3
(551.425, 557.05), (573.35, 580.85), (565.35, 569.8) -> 0.18 nm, 16.2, 19.5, 18.1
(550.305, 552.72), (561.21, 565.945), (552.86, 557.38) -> -0.37 nm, 14.7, 16.5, 15.2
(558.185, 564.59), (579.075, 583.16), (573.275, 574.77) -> -0.10 nm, 15.8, 19.5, 18.2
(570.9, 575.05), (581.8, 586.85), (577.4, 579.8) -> -0.09 nm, 18.8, 18.9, 18.9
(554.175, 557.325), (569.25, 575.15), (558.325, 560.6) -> 0.27 nm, 16.6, 18.8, 17.1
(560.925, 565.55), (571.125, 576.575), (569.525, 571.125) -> -0.06 nm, 16.4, 19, 18.1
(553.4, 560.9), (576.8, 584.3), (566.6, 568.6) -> 0.03 nm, 16.1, 19.5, 17.6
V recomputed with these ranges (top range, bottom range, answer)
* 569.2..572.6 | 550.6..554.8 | 1.28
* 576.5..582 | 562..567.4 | 1.23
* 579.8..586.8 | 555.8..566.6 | 1.28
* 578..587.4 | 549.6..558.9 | 1.33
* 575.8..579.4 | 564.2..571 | 1.14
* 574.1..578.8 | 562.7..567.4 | 1.20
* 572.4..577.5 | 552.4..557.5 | 1.25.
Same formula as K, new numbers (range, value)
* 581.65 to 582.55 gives 18.5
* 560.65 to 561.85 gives 15.8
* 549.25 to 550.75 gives 15.1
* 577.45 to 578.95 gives 19.2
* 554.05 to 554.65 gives 16.8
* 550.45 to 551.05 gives 14.7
